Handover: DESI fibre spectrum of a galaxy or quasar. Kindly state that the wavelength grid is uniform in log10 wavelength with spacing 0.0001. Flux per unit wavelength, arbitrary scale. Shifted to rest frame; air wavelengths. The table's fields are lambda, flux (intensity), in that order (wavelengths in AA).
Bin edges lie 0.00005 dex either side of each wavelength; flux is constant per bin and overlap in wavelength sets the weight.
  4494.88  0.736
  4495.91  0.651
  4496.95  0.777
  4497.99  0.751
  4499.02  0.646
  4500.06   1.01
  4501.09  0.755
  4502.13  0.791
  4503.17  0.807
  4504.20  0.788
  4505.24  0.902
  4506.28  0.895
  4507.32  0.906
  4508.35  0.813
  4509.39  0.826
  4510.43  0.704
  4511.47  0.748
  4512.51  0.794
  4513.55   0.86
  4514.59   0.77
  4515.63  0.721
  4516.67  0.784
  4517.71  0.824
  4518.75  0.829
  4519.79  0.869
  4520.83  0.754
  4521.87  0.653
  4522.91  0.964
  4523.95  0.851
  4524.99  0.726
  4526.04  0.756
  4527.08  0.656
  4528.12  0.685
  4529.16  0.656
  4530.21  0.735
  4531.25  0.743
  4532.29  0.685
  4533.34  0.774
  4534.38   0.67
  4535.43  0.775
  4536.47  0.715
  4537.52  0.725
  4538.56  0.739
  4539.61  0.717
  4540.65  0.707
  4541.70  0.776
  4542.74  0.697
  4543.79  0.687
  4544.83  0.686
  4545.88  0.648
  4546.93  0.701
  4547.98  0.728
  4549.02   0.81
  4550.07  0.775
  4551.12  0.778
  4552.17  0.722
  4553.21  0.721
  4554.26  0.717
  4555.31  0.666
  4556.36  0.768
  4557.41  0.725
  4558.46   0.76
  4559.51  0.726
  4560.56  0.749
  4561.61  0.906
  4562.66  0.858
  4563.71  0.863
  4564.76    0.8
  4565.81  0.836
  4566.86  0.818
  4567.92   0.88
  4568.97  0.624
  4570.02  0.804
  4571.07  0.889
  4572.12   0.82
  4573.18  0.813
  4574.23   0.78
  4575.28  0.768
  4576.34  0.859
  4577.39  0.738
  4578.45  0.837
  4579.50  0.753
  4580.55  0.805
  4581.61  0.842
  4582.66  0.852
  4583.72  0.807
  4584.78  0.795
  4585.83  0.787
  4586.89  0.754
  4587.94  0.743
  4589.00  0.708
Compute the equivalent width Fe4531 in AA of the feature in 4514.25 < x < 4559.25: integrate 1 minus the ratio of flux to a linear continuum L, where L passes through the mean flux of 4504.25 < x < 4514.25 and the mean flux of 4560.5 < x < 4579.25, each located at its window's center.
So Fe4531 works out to 4.4 AA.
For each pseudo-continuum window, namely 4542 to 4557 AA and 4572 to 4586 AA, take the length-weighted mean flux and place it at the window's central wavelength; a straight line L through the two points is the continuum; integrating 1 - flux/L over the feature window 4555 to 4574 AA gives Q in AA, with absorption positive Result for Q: -0.79 AA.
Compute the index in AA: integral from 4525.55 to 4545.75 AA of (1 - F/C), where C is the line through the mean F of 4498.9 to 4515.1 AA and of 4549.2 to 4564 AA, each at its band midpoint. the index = 1.9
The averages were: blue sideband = 0.817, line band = 0.714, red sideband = 0.766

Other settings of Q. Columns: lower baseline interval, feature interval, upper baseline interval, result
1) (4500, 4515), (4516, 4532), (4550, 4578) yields 0.9 AA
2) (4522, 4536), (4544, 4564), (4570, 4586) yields 0.7 AA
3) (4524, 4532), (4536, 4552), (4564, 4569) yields 0.6 AA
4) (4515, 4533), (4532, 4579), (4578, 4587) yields 1.4 AA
